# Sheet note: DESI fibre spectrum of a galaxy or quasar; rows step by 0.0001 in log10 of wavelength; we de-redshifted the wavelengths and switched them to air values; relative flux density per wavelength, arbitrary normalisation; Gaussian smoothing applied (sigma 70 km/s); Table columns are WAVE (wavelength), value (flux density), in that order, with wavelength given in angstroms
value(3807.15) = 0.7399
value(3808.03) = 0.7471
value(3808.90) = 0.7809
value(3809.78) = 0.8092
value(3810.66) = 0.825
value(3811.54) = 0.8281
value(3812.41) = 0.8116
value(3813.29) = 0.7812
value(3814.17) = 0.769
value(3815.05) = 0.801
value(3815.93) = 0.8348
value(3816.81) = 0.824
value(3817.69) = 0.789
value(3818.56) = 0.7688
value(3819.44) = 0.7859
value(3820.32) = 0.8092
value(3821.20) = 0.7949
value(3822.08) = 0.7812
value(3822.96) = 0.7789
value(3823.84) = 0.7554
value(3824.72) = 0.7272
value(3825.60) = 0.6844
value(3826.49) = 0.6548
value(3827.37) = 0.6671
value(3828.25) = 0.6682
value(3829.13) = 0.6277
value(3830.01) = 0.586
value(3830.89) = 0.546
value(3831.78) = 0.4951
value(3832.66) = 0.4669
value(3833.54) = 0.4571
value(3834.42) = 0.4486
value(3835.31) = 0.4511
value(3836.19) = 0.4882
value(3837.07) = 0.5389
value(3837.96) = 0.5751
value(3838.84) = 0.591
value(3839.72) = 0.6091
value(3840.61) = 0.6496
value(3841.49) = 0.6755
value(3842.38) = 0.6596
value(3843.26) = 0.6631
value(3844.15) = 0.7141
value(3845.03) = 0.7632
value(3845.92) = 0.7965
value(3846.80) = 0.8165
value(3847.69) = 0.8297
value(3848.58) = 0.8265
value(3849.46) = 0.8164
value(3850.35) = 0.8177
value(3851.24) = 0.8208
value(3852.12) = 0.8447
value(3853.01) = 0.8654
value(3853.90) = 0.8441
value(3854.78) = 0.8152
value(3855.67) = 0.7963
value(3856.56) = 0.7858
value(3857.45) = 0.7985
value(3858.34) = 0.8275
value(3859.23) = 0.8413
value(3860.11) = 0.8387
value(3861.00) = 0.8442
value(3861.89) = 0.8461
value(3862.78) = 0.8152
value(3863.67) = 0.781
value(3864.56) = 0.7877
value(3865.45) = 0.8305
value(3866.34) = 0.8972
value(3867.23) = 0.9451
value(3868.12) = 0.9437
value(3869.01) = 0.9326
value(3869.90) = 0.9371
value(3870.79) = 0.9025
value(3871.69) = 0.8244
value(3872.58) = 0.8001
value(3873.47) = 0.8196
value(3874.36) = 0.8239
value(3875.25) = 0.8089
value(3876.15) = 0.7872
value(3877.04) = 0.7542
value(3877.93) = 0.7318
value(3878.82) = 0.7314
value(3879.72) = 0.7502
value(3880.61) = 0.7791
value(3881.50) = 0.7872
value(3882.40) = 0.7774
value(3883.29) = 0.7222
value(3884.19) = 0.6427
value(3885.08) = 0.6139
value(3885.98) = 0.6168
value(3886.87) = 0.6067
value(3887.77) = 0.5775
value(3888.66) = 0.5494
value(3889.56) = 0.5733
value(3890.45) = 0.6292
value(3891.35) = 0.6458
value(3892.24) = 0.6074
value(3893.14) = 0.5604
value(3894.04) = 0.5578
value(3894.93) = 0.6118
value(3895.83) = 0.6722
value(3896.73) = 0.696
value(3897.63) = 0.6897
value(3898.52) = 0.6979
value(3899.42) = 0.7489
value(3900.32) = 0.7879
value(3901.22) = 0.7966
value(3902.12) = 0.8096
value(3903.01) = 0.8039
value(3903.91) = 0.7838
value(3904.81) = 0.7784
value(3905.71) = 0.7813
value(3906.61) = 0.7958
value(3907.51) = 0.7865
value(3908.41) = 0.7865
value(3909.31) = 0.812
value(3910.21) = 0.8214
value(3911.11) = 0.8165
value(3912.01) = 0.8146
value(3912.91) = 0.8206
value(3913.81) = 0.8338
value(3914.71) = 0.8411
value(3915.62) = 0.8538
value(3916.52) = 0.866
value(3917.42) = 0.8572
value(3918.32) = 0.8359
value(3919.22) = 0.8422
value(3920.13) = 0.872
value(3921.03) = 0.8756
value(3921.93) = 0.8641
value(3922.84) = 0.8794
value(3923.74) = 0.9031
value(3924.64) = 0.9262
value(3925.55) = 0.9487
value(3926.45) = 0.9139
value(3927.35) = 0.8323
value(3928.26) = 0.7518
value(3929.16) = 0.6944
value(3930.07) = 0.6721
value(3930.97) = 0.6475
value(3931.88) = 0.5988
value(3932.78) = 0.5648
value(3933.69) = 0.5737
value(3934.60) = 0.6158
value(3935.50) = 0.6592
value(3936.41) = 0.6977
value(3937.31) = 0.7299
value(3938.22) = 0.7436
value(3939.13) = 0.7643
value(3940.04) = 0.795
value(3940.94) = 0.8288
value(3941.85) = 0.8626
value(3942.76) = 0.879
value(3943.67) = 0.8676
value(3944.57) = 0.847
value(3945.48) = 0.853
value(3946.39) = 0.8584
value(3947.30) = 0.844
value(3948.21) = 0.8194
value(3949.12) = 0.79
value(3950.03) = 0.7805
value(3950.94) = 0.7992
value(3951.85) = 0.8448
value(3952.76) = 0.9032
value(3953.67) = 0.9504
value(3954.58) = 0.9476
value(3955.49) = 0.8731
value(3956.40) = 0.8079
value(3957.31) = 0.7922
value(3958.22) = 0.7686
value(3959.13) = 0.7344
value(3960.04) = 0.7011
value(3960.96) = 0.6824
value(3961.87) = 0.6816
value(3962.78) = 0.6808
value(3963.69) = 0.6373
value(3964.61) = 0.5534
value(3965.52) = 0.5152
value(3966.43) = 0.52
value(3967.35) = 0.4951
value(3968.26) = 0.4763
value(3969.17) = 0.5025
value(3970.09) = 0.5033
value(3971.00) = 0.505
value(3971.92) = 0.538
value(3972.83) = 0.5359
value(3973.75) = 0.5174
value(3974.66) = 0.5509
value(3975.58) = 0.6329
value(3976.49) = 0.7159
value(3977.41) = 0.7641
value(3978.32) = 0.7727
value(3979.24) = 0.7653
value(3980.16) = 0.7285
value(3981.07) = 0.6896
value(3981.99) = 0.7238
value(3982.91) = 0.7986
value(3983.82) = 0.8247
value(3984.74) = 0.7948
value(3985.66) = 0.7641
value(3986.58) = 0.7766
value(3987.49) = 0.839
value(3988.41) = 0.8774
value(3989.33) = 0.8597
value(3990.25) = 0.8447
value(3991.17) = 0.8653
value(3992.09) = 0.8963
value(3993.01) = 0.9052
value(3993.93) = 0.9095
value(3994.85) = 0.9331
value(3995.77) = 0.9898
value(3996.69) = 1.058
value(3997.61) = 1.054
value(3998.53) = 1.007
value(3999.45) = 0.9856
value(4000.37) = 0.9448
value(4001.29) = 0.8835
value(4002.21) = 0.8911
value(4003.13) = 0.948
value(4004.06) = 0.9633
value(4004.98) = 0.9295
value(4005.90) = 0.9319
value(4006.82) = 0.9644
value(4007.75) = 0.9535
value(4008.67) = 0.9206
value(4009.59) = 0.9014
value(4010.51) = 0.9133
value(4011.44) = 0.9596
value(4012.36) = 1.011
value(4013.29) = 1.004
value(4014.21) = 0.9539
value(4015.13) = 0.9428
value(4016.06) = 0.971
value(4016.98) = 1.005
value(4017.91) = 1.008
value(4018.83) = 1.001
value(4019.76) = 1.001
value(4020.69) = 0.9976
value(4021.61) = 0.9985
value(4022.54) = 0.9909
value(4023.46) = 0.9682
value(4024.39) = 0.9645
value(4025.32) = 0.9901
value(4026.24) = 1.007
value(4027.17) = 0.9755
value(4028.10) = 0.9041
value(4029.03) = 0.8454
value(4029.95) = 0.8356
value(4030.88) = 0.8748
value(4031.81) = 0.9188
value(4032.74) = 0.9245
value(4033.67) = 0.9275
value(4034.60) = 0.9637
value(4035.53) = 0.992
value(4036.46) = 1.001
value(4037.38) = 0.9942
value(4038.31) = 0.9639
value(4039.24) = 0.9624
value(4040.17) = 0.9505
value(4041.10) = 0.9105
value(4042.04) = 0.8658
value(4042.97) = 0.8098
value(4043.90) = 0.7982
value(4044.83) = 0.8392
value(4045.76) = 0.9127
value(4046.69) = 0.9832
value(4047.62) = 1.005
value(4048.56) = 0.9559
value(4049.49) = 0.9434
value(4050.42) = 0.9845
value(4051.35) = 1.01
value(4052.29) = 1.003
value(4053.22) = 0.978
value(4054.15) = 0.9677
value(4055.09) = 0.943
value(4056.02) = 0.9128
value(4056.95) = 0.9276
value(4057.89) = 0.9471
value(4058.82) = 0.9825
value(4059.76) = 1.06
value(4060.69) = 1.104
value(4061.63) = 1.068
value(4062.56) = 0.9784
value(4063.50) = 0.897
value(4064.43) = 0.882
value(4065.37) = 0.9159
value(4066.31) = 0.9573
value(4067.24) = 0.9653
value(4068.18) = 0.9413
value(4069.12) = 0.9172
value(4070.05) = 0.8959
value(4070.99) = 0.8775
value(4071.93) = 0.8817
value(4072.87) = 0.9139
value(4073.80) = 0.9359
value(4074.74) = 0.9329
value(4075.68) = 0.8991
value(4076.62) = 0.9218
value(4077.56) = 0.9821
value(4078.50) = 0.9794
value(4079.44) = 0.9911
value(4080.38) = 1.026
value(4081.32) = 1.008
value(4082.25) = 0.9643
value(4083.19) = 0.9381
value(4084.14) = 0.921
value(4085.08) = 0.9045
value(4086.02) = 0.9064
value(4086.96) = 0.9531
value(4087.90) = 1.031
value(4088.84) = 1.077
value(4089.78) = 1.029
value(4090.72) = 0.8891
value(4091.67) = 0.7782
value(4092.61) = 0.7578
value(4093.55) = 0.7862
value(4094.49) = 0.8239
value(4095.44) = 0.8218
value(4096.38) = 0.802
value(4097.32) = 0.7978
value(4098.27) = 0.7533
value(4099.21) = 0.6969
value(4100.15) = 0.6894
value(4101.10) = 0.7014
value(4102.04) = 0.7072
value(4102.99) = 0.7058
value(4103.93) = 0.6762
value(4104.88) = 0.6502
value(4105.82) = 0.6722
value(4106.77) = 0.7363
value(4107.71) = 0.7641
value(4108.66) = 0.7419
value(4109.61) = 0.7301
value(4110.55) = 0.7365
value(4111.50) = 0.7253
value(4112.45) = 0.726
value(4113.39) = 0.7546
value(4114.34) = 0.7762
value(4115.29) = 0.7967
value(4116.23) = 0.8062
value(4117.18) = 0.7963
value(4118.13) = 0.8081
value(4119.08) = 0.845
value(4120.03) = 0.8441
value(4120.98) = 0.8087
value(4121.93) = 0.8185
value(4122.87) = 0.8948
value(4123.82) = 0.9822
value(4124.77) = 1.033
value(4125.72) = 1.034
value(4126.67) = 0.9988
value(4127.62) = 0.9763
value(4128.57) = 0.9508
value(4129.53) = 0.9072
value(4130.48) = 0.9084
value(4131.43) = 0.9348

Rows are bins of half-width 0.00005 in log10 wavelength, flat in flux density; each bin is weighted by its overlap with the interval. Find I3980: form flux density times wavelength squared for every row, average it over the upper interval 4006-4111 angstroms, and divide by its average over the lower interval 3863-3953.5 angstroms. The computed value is 1.27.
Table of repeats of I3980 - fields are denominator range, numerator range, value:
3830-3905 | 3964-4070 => 1.31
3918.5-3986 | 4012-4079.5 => 1.35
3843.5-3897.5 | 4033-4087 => 1.36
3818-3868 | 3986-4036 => 1.41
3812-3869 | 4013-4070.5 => 1.43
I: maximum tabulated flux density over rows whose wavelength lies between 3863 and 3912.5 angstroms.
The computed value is 0.9451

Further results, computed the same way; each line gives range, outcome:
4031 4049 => 1.005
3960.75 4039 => 1.058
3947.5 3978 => 0.9504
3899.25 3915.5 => 0.8411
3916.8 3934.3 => 0.9487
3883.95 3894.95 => 0.6458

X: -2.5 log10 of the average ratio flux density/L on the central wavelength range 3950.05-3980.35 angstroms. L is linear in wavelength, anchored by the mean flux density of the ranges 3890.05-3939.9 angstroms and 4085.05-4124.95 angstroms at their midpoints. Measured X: 0.138 mag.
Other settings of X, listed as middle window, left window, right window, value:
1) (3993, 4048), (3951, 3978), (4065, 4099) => -0.209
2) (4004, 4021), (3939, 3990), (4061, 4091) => -0.166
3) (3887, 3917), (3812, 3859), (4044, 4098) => 0.064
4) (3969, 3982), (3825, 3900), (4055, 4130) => 0.255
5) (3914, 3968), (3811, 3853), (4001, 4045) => 0.086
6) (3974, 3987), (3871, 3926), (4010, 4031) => 0.221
